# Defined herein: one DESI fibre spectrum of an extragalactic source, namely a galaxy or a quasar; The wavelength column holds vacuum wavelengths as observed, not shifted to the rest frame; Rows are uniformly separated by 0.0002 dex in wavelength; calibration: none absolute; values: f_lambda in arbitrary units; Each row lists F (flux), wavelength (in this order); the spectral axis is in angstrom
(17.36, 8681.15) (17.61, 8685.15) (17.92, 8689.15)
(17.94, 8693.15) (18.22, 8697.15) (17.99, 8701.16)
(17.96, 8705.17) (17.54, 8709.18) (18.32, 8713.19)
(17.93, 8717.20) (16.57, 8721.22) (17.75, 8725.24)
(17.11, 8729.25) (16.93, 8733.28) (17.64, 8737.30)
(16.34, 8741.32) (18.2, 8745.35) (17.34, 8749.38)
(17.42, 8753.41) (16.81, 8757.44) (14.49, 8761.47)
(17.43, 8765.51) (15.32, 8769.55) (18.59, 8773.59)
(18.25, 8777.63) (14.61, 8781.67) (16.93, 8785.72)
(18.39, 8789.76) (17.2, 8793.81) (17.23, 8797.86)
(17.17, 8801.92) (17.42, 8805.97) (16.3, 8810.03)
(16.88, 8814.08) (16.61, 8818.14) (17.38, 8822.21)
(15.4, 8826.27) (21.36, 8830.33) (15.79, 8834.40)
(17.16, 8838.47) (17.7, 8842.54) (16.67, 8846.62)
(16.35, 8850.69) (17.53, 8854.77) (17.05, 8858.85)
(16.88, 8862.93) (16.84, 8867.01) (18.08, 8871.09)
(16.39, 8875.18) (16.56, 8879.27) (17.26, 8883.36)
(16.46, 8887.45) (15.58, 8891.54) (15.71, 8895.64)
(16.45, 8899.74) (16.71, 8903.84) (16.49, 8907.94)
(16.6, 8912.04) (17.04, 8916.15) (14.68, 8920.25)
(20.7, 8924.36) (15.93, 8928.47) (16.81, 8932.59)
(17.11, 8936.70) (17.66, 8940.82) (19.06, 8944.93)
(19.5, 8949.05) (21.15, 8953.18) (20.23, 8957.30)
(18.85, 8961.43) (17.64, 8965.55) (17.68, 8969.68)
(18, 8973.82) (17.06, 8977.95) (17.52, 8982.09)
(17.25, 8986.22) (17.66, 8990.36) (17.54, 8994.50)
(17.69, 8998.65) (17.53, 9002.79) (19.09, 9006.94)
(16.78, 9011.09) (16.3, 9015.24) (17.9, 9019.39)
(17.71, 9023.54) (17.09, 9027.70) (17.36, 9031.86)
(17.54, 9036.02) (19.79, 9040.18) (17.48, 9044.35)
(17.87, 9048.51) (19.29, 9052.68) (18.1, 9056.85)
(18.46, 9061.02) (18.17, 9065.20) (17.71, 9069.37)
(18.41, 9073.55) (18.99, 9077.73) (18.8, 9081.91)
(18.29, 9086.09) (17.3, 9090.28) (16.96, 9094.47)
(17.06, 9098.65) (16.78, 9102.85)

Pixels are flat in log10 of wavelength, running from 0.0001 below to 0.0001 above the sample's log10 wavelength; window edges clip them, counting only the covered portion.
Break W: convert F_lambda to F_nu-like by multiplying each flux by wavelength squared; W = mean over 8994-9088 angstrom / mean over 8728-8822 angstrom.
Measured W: 1.1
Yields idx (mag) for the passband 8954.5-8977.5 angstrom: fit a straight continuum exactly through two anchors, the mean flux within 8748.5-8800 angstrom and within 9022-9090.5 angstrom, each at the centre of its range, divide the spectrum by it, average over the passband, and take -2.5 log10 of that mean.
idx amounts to -0.04 mag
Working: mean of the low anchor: 16.9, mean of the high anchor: 18.2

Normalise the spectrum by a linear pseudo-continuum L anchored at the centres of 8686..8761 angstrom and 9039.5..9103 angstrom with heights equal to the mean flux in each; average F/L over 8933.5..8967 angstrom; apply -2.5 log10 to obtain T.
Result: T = -0.06 mag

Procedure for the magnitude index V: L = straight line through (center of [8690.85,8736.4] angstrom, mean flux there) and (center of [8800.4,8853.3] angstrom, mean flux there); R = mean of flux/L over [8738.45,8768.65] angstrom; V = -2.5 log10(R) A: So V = 0.04 mag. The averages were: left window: 17.7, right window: 17.1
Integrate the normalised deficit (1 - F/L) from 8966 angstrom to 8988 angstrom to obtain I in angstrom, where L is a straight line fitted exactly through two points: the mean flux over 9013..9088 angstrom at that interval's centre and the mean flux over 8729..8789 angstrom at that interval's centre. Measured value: 0.3 angstrom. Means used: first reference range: 16.9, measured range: 17.5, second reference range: 18.1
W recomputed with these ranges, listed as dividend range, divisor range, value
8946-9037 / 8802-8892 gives 1.09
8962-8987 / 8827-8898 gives 1.06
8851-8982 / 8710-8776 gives 1.06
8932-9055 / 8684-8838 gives 1.10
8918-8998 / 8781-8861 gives 1.09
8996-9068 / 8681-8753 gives 1.09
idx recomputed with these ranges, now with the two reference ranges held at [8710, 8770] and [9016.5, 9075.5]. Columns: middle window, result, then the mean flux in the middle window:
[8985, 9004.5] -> 0.02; 17.5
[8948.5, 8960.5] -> -0.14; 20.2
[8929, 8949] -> 0.00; 17.7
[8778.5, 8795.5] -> 0.02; 16.9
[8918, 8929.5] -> 0.03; 17.2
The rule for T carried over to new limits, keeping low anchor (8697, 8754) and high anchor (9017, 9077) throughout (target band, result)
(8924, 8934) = 0.031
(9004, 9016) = 0.030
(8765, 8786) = 0.051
